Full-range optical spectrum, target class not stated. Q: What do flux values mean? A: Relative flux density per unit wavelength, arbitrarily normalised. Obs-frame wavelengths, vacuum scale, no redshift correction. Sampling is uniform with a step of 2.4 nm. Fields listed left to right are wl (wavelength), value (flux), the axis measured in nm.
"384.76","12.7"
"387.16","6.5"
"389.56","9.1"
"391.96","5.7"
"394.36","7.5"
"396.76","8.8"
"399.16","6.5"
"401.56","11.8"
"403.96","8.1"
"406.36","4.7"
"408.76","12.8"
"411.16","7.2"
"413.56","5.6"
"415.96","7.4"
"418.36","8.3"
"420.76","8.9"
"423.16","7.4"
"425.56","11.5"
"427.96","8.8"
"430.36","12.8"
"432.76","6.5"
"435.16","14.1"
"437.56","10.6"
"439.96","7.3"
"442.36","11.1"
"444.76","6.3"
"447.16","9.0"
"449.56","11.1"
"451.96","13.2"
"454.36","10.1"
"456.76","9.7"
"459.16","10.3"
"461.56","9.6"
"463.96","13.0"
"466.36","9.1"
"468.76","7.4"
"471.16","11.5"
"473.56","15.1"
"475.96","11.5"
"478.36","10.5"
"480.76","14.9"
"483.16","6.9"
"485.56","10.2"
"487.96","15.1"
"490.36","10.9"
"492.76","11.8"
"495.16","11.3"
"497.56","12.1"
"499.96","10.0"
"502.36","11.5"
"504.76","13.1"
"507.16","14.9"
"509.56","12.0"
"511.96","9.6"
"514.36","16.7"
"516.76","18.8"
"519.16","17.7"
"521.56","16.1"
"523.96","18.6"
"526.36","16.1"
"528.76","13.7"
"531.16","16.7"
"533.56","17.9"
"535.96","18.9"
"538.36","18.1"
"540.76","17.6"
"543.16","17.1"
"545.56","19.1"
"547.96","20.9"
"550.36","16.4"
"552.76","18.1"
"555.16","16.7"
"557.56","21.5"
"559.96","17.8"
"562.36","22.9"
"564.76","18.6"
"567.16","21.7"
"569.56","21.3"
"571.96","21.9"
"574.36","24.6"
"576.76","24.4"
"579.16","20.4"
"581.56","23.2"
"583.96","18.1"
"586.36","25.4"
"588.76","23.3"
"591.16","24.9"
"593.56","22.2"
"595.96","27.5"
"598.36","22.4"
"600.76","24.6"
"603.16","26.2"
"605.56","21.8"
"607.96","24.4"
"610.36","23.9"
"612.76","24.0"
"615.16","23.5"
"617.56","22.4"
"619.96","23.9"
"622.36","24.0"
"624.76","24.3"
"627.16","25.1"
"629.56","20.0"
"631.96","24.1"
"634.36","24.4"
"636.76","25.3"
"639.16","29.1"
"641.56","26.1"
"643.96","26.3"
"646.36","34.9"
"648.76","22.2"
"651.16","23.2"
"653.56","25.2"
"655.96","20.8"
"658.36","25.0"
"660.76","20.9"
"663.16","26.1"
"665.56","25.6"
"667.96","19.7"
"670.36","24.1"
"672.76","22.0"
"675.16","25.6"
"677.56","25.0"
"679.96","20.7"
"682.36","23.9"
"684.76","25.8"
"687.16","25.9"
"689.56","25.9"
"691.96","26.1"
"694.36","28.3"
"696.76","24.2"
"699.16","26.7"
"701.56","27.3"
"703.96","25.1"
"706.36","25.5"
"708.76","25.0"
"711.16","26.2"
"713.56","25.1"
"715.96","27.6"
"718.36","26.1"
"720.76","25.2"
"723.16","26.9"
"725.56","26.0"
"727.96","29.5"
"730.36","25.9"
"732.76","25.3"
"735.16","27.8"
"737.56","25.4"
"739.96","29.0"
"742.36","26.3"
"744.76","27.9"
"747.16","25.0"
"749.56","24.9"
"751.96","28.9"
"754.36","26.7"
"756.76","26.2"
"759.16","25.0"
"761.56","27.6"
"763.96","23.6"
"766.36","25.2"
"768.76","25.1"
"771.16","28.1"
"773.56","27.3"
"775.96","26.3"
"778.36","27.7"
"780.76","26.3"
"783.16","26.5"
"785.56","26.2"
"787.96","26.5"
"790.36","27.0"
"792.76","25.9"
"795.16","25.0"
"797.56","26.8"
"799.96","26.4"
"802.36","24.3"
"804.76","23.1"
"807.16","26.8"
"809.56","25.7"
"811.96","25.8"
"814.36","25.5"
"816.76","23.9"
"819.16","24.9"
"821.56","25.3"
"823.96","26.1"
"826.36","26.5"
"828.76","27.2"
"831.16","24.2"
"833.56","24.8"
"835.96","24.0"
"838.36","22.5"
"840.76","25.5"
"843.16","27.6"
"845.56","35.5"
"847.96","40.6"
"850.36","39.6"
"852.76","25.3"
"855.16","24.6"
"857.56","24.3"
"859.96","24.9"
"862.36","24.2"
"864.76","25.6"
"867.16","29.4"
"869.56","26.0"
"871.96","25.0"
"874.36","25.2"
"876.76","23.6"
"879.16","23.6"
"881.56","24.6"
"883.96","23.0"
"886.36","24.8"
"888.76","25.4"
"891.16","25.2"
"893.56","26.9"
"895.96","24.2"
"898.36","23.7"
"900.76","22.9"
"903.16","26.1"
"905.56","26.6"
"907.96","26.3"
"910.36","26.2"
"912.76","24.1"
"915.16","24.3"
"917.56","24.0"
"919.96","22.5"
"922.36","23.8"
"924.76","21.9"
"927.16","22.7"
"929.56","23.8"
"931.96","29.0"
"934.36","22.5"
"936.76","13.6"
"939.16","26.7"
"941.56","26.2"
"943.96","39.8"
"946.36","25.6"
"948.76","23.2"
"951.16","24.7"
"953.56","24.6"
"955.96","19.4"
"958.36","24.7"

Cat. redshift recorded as 0.29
